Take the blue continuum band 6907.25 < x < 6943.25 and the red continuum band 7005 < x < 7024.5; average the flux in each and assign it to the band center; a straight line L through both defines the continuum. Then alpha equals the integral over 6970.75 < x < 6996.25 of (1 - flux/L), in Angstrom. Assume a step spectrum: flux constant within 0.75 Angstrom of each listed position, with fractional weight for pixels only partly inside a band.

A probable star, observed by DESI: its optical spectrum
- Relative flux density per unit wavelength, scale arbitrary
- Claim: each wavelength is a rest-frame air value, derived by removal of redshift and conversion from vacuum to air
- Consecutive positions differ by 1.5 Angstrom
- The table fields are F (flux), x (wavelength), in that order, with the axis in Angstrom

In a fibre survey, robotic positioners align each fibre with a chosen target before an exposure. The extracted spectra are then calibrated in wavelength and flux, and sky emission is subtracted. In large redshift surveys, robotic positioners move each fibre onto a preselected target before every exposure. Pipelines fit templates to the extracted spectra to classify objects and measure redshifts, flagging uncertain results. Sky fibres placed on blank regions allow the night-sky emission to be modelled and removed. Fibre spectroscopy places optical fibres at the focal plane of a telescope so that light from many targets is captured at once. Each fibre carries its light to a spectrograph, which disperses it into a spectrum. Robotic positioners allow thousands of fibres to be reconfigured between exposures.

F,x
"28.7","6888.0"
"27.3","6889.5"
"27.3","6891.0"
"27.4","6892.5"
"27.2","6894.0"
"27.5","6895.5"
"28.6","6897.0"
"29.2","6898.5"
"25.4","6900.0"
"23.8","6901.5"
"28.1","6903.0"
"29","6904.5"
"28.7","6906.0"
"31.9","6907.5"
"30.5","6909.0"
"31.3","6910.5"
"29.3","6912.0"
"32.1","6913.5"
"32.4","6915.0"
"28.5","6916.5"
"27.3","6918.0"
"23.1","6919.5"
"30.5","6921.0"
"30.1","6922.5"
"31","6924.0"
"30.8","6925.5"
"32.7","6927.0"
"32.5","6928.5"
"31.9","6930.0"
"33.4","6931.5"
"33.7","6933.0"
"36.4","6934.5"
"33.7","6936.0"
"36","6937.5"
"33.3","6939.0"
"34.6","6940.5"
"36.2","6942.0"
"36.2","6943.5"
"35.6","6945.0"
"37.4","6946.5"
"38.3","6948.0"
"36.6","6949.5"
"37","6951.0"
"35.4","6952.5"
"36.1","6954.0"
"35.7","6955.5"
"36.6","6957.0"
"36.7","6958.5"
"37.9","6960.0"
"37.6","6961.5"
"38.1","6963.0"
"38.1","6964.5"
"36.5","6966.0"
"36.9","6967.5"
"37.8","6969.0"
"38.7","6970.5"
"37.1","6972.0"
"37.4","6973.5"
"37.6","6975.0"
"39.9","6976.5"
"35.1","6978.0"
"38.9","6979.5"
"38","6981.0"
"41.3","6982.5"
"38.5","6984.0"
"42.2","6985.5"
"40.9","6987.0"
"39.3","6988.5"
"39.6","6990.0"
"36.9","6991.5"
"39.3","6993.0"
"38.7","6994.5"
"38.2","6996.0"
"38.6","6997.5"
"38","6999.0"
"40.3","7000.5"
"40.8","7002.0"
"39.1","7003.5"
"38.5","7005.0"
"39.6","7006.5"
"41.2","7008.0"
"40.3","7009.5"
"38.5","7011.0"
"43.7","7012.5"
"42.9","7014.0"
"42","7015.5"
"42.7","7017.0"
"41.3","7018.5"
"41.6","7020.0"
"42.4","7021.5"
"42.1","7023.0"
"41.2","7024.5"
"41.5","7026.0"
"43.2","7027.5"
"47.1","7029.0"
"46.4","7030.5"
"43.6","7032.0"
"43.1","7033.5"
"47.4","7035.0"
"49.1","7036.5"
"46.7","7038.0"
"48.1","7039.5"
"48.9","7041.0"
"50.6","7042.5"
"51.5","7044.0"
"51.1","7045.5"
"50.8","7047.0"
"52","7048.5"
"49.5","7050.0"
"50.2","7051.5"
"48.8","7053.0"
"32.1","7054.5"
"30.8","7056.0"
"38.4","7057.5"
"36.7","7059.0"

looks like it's -0.5 Angstrom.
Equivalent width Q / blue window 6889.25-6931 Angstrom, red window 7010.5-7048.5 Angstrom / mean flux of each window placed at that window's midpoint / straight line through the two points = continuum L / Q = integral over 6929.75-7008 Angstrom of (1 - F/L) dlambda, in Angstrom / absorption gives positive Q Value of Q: -1.1 Angstrom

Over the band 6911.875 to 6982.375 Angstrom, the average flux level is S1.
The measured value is 34.9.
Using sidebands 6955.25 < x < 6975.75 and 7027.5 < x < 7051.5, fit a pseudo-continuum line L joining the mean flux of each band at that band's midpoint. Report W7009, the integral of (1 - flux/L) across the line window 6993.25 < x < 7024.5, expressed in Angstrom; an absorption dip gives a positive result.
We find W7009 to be 2.3 Angstrom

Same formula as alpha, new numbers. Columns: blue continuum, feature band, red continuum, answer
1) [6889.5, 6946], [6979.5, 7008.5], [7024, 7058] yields 0.5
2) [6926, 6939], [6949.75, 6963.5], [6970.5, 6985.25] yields -0.2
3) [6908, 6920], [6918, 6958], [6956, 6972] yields -0.7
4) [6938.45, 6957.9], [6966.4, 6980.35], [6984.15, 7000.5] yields 0.1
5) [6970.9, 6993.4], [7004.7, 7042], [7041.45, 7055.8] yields 0.8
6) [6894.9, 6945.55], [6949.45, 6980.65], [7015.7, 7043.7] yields -0.5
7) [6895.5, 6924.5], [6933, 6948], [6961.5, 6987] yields -1.0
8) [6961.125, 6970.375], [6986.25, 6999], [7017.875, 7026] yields 0.2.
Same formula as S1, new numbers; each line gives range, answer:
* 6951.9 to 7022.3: 39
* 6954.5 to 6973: 37.3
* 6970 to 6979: 37.6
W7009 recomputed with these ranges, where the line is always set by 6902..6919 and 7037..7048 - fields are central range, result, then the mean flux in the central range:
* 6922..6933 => 0.1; 31.9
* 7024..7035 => 0.9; 44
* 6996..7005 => 0.9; 39.2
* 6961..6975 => 0.3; 37.6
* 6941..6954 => -0.4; 36.5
